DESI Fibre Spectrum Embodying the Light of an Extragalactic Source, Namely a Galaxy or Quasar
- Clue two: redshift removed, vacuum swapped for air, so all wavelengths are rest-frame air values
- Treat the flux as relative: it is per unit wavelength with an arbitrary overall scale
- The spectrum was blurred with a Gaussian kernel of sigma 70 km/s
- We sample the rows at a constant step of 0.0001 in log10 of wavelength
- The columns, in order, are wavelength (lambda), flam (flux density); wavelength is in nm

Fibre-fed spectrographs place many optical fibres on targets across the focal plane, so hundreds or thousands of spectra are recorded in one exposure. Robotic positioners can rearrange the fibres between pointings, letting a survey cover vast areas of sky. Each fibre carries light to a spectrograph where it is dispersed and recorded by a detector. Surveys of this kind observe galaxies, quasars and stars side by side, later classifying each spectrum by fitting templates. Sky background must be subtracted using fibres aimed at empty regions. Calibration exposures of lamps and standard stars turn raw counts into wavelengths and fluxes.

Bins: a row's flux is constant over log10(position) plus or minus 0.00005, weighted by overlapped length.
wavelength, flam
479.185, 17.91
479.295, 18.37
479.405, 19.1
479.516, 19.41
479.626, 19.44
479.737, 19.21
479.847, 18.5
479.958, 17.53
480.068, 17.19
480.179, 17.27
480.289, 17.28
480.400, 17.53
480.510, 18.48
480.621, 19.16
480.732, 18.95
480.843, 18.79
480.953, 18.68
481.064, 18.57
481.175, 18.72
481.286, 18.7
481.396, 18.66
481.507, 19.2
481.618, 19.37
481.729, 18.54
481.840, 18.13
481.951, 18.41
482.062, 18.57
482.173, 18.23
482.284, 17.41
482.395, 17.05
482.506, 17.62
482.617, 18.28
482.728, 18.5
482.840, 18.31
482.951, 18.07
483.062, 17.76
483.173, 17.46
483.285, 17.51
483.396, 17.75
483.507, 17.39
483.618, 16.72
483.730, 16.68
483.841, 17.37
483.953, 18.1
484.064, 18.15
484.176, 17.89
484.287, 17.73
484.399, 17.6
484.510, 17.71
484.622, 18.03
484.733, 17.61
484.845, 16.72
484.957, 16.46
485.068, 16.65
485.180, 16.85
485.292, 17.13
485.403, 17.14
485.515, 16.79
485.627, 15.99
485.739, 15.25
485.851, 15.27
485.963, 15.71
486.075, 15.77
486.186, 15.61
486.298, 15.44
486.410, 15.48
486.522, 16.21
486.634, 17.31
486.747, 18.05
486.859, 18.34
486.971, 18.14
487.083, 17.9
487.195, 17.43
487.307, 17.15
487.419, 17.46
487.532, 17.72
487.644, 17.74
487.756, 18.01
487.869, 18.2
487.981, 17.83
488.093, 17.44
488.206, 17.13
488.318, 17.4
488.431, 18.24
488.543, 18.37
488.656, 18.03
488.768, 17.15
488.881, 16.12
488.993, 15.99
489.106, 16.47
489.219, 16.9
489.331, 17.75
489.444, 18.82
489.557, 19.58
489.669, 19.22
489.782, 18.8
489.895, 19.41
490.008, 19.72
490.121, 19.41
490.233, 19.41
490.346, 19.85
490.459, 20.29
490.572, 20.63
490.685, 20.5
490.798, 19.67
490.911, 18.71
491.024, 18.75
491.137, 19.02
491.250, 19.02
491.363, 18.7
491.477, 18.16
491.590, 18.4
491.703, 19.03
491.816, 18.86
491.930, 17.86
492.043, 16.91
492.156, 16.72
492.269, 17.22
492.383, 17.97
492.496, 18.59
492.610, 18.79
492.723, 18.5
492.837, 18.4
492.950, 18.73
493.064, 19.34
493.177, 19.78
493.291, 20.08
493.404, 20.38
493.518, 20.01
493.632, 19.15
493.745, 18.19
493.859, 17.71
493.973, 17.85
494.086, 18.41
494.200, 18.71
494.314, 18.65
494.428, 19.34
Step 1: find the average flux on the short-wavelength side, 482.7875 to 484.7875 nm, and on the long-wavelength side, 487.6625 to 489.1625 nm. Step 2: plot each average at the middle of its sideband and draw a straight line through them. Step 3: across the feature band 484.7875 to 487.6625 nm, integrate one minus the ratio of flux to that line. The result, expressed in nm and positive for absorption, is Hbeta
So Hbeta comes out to 0.13 nm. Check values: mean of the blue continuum 17.7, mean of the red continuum 17.4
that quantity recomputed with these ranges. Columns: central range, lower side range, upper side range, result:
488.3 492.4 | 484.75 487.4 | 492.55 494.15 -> -0.11 nm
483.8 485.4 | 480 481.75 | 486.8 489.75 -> 0.06 nm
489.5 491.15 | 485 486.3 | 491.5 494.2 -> -0.17 nm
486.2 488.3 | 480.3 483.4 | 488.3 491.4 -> 0.13 nm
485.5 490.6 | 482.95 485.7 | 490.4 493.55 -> 0.13 nm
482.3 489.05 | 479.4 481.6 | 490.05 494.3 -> 0.51 nm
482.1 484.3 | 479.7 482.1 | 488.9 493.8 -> 0.09 nm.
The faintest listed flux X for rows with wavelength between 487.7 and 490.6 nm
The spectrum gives 15.99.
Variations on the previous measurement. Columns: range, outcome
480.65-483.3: 17.05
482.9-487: 15.25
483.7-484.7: 16.68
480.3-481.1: 17.53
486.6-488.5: 17.13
